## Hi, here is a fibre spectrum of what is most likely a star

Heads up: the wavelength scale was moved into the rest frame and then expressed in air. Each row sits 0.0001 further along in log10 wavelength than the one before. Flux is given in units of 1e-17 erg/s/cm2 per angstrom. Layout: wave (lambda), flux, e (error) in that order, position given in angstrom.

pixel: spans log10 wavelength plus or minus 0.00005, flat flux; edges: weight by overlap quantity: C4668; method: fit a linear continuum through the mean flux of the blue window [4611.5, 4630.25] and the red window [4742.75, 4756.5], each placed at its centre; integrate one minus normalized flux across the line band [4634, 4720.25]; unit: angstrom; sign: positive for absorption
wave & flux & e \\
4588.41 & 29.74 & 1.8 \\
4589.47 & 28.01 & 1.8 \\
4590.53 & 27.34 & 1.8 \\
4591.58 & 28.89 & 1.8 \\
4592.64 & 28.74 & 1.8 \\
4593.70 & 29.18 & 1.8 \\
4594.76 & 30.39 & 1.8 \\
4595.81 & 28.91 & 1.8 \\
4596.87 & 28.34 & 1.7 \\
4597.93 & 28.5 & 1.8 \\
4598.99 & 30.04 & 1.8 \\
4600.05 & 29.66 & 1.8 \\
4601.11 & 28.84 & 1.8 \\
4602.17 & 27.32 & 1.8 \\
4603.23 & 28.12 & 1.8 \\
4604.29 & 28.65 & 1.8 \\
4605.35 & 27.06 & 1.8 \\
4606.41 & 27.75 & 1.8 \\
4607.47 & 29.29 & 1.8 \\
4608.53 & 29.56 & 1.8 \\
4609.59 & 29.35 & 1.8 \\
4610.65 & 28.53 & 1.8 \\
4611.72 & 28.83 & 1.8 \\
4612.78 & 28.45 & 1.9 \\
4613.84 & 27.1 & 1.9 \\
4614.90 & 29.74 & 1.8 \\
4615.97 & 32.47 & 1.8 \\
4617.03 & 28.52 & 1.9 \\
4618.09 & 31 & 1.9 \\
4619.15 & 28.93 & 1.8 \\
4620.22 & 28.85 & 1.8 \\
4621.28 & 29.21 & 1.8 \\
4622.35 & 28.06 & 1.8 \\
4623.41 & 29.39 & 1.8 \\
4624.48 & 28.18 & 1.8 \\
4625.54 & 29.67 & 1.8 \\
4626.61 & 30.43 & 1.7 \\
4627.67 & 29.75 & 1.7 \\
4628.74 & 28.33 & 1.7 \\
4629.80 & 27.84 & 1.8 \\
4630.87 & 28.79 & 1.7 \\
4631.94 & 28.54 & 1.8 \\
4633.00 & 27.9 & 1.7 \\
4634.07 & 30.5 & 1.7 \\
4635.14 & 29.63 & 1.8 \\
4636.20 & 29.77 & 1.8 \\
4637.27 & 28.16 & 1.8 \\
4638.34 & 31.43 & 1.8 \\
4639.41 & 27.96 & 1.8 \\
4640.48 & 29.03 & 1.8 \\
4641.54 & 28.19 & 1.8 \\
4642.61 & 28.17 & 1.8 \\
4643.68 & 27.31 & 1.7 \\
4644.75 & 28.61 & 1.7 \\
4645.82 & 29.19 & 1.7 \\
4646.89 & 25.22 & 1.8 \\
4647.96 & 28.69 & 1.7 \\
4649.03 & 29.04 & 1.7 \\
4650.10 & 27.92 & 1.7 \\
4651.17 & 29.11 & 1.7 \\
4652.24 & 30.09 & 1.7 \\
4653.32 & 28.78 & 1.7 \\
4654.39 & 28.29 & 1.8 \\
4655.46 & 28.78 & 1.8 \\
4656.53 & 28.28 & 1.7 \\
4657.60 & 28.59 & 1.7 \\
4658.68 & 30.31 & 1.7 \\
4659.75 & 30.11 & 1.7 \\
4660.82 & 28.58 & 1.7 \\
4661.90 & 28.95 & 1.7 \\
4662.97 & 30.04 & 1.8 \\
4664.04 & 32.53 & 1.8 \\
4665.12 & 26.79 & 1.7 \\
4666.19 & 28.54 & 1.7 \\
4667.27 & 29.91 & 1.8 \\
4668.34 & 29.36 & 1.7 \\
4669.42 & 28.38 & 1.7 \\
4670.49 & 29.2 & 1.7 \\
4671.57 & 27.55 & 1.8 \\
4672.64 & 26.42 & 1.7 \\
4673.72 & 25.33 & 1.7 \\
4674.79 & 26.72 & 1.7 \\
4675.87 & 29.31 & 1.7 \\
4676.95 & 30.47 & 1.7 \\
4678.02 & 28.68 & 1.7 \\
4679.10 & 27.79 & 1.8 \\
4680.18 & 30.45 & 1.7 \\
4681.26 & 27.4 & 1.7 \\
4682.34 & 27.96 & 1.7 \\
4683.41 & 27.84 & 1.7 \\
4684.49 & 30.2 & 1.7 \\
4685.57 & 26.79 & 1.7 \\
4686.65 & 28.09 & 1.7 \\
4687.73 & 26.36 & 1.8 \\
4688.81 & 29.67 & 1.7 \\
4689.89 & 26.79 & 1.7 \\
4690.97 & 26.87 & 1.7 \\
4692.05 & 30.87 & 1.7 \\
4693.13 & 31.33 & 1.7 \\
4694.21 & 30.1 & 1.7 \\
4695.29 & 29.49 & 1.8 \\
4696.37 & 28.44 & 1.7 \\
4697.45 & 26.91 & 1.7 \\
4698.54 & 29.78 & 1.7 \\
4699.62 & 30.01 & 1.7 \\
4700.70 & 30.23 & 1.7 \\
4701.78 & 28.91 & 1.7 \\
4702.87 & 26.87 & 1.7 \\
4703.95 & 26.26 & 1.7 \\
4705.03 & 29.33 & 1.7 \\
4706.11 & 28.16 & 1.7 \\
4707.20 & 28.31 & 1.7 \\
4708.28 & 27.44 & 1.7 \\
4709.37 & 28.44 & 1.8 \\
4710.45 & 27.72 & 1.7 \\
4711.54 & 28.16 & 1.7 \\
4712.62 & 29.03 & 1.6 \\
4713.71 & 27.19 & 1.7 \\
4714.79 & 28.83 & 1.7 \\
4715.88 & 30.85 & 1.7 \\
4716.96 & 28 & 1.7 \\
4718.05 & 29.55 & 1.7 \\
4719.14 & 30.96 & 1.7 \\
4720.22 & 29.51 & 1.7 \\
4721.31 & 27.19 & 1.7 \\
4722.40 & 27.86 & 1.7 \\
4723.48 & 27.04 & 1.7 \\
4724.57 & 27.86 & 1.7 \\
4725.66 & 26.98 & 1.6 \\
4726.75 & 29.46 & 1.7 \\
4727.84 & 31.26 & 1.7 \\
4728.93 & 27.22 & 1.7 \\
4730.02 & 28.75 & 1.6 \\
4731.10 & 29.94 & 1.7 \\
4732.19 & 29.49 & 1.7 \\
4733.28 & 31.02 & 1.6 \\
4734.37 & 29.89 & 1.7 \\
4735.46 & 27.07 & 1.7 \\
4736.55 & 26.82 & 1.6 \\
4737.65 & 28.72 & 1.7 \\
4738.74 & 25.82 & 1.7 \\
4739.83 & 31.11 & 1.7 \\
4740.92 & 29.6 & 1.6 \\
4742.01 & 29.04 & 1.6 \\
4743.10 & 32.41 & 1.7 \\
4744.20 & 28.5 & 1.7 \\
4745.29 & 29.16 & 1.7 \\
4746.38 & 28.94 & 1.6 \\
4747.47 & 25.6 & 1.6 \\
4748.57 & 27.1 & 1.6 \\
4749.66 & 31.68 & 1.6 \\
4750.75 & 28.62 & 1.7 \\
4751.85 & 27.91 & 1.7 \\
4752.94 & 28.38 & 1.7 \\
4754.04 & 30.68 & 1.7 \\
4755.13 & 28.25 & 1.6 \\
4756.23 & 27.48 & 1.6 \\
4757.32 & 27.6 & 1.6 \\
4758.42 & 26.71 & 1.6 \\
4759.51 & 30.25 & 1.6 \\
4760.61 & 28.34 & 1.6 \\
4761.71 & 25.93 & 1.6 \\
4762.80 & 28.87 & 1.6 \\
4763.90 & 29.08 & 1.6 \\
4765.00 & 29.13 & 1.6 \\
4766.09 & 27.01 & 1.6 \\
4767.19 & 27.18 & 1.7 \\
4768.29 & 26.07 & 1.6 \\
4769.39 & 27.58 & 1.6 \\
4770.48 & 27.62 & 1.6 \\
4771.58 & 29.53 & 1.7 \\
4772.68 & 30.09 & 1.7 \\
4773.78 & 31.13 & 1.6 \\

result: 0.9 angstrom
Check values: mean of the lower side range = 29.2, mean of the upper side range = 28.8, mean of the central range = 28.7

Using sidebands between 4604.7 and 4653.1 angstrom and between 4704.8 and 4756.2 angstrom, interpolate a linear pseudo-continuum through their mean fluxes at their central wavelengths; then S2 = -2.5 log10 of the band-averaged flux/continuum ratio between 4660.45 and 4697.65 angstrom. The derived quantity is 0.01 mag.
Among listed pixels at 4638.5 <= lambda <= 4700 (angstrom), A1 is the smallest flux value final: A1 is 25.22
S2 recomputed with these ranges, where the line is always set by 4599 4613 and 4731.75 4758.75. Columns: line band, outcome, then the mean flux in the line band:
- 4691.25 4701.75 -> -0.03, 29.6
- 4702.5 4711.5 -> 0.03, 27.9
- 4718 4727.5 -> 0.01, 28.5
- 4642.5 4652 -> 0.02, 28.2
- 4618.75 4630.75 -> -0.01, 28.9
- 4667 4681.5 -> 0.01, 28.3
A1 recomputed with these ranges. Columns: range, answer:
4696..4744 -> 25.82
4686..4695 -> 26.36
